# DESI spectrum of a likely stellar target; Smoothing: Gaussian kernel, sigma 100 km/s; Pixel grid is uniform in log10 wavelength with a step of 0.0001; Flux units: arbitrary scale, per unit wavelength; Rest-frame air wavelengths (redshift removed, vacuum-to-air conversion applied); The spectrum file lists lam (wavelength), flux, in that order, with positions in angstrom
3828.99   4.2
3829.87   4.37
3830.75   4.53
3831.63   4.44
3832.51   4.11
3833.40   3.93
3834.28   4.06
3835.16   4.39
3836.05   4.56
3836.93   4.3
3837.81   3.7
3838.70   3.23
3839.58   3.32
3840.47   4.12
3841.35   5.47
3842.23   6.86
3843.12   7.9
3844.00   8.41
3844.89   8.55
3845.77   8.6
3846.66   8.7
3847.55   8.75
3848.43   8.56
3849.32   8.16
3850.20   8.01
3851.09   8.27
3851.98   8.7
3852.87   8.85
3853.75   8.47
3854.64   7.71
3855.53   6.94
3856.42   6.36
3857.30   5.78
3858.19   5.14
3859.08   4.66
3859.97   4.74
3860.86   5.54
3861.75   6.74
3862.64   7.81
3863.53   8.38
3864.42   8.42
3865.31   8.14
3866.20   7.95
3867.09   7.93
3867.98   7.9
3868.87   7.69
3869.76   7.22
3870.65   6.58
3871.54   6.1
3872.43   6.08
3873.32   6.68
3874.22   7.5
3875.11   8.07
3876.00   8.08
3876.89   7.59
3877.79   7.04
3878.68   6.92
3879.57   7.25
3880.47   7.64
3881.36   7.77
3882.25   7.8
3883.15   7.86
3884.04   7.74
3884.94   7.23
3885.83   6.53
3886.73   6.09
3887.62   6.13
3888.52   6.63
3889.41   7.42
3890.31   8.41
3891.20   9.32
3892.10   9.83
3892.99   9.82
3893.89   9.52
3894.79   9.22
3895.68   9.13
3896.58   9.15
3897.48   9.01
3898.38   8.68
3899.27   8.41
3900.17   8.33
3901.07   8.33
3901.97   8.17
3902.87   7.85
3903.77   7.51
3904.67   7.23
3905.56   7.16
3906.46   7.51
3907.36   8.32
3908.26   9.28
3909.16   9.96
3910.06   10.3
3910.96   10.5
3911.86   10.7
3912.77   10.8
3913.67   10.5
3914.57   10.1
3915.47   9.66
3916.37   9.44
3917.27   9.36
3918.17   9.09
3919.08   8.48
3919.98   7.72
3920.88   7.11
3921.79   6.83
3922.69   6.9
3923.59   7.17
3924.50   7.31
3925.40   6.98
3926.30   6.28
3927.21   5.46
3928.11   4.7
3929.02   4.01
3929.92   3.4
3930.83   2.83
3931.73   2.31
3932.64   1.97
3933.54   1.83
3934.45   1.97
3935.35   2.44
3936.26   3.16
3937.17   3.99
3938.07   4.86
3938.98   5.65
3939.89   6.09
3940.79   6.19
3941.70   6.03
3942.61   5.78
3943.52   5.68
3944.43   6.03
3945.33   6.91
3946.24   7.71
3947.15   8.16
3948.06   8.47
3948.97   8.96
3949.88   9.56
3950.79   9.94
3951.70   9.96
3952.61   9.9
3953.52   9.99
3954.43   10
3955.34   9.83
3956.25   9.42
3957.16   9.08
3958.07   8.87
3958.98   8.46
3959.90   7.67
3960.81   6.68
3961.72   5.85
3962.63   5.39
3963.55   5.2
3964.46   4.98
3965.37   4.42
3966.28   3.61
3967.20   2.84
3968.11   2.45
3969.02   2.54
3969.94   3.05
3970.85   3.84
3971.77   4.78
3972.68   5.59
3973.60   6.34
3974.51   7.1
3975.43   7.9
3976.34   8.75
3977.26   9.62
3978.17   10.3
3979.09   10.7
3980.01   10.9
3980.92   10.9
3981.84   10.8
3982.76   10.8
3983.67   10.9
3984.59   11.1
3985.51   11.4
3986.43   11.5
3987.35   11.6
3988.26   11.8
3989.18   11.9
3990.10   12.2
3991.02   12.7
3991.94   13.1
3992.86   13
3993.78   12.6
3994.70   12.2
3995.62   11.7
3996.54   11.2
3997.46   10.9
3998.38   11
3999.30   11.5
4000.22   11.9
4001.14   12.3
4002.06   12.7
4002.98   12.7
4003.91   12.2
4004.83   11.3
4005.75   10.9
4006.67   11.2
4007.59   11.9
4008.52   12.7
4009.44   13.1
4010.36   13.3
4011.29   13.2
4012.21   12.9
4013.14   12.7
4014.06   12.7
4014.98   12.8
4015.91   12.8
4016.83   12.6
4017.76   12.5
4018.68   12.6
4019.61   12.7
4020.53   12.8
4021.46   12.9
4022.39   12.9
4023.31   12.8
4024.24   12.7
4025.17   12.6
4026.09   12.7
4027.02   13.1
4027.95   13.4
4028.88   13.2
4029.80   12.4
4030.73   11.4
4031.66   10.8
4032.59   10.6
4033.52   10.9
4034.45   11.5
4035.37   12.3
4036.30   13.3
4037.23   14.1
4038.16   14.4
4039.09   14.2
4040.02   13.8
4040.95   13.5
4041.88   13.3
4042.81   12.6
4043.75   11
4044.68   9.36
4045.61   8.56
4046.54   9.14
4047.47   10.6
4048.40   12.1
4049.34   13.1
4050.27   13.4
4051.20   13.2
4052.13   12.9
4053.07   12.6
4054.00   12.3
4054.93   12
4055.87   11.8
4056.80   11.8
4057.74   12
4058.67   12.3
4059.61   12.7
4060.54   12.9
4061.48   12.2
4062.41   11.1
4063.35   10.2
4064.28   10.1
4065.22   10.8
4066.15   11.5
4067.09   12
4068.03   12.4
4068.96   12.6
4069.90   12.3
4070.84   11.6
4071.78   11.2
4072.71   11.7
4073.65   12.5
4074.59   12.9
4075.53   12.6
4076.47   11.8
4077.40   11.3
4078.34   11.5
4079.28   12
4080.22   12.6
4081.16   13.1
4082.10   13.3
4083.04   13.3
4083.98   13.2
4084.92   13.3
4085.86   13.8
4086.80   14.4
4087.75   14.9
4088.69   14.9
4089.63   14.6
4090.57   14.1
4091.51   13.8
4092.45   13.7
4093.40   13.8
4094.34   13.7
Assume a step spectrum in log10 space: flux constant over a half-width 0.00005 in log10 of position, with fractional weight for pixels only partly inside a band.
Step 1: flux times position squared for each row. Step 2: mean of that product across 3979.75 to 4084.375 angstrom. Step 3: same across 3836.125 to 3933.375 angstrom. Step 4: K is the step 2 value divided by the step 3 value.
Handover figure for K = 1.76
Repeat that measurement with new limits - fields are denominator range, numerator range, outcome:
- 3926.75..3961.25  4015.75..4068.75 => 1.99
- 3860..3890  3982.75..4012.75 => 1.76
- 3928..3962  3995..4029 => 1.98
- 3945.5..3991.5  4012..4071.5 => 1.52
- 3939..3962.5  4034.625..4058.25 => 1.62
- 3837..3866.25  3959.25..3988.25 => 1.15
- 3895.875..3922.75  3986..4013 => 1.45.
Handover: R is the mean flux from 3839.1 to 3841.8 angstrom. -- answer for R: 4.31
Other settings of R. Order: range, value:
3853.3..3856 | 7.7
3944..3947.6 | 7.22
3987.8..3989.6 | 11.9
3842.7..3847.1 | 8.44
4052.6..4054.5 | 12.5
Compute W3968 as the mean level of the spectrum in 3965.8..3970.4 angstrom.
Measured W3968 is 2.91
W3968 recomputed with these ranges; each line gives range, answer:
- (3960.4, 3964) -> 5.76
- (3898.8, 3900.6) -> 8.4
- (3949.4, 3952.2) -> 9.81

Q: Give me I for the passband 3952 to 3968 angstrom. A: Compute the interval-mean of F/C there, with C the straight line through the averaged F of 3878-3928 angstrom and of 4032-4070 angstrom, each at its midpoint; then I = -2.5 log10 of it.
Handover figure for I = 0.331 mag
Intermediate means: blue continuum 8.22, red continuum 12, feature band 7.11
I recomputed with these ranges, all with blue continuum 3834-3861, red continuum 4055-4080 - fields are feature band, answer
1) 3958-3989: 0.25 mag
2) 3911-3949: 0.30 mag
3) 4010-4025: -0.20 mag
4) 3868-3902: -0.06 mag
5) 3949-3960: -0.04 mag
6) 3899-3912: -0.09 mag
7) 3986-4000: -0.19 mag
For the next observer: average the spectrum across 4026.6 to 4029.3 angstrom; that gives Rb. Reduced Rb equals 13.2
